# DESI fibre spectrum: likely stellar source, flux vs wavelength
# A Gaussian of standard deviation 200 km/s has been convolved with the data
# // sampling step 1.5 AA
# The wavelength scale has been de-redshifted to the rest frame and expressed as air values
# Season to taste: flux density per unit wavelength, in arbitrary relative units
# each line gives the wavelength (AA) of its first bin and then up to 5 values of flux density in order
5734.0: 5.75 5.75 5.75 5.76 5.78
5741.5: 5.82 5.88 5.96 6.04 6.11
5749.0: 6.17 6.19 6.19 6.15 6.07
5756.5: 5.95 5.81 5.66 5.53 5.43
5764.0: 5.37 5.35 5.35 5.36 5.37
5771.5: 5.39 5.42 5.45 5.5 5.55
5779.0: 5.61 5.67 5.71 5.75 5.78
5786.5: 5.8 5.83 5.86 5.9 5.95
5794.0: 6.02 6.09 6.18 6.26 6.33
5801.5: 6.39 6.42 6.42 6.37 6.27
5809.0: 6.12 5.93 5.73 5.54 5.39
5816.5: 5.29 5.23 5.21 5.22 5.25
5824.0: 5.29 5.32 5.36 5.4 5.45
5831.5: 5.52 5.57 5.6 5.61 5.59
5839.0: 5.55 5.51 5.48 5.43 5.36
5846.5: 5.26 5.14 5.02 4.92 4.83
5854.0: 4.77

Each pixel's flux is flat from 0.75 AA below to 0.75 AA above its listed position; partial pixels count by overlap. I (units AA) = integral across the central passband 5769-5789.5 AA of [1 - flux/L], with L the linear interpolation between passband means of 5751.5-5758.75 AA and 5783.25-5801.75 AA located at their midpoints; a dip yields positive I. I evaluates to 1.38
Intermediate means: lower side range 6.03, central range 5.61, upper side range 6.01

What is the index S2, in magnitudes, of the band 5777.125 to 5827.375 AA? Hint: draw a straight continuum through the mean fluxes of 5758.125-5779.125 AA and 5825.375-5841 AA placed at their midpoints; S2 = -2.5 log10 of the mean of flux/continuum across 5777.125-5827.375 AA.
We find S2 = -0.06 mag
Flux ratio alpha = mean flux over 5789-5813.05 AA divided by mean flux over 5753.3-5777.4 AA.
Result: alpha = 1.1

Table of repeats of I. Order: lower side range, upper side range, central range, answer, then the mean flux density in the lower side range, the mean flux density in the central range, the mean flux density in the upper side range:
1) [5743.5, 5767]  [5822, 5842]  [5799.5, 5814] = -1.47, 5.85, 6.16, 5.47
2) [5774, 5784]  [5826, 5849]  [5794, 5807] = -1.74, 5.61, 6.29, 5.45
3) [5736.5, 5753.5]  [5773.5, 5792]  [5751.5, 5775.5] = 0.97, 5.98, 5.61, 5.7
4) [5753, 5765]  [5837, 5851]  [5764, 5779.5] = 0.66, 5.73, 5.43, 5.34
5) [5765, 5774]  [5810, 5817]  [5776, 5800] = -1.79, 5.38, 5.87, 5.57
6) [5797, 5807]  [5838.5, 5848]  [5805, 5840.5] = 1.87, 6.35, 5.56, 5.41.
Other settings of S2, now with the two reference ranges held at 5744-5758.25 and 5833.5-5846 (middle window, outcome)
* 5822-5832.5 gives 0.04 mag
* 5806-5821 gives 0.01 mag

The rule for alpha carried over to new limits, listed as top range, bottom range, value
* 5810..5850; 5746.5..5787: 0.95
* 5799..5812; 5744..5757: 1.02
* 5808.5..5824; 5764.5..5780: 1.01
